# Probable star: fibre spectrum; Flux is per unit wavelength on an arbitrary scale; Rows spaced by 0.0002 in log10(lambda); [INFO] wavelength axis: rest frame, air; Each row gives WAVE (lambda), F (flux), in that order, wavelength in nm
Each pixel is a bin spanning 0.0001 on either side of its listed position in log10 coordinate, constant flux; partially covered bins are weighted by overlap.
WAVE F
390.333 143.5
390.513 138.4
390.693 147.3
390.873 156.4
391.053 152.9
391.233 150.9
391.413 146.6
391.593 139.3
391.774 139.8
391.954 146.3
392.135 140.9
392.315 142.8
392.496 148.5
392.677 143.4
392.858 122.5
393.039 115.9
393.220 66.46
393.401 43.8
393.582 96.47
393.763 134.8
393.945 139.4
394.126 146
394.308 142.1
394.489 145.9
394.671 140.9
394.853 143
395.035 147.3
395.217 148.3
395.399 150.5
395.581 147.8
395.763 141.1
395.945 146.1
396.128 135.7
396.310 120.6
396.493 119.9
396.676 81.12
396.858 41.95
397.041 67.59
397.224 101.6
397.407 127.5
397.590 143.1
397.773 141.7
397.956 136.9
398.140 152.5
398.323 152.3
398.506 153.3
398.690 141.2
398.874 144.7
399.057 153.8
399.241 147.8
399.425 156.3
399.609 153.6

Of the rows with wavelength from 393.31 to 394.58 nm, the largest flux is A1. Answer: 146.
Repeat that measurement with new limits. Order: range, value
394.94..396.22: 150.5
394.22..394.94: 145.9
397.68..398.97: 153.3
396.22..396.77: 120.6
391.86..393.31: 148.5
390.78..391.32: 156.4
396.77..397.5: 127.5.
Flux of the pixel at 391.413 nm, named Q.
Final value 146.6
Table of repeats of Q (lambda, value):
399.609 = 153.6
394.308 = 142.1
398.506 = 153.3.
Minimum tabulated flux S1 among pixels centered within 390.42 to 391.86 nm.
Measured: 138.4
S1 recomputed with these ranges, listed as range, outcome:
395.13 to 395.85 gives 141.1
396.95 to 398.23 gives 67.59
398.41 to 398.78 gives 141.2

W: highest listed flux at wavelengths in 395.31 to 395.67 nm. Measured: 150.5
